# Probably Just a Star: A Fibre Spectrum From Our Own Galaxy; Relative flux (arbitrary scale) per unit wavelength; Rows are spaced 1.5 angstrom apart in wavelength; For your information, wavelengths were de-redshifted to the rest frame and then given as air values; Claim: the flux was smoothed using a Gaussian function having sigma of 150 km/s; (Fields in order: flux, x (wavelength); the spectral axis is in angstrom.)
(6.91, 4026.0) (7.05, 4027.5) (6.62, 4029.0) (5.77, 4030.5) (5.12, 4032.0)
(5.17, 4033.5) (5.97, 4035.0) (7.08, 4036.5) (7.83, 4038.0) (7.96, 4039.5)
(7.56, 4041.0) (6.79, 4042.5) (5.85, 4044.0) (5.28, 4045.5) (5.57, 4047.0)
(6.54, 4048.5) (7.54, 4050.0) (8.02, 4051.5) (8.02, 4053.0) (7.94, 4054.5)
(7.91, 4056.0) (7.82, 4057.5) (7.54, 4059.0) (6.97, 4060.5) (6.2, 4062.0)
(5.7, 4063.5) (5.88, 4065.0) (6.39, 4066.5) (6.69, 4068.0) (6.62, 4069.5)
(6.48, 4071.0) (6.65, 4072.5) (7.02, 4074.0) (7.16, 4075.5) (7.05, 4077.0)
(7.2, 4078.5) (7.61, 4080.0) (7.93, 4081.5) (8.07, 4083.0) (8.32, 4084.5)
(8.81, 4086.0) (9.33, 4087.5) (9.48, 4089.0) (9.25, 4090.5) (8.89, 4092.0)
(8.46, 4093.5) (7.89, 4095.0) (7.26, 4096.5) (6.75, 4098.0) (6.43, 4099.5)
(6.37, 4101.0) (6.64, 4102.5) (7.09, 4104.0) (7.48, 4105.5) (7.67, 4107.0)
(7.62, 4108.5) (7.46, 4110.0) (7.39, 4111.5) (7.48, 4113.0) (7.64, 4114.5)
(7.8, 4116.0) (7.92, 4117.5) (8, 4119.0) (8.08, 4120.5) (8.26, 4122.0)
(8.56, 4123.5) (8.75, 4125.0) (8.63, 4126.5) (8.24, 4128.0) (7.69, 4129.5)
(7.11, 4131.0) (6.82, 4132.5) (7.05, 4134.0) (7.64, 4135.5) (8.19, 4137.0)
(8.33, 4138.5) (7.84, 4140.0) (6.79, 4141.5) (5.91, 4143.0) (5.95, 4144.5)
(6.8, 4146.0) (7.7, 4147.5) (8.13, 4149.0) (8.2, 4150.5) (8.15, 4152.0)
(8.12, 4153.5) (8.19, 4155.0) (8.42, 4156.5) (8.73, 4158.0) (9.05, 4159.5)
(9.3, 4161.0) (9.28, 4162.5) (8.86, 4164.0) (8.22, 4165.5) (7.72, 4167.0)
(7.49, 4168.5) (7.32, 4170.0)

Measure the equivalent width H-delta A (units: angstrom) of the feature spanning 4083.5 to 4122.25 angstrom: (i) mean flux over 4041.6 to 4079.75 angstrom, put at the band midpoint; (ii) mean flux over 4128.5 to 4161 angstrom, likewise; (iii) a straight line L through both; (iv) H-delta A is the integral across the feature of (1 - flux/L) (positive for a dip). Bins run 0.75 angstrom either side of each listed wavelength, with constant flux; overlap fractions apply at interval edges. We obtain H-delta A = -3.0 angstrom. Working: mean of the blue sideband 6.85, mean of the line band 7.83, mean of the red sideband 7.7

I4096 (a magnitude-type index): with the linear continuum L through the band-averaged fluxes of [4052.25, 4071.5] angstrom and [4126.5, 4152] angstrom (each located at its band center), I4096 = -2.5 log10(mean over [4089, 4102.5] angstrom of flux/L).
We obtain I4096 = -0.08 mag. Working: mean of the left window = 6.94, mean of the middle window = 7.71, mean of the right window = 7.46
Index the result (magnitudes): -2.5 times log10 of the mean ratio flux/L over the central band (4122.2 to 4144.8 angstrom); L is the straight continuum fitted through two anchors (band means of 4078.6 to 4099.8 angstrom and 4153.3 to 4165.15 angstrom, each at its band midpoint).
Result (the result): 0.12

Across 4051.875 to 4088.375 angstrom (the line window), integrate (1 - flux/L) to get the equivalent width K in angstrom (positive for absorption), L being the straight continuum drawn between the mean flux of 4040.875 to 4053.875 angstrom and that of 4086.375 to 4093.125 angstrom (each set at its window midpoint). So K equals 3.3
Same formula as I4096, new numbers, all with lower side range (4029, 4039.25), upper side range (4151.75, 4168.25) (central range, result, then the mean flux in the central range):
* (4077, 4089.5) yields -0.15 mag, 8.24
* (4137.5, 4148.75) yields 0.16 mag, 7.12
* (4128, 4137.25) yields 0.08 mag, 7.44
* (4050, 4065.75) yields -0.08 mag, 7.22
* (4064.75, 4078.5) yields 0.04 mag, 6.72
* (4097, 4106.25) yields 0.10 mag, 6.81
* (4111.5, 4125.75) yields -0.03 mag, 8.02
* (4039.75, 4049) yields 0.02 mag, 6.35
